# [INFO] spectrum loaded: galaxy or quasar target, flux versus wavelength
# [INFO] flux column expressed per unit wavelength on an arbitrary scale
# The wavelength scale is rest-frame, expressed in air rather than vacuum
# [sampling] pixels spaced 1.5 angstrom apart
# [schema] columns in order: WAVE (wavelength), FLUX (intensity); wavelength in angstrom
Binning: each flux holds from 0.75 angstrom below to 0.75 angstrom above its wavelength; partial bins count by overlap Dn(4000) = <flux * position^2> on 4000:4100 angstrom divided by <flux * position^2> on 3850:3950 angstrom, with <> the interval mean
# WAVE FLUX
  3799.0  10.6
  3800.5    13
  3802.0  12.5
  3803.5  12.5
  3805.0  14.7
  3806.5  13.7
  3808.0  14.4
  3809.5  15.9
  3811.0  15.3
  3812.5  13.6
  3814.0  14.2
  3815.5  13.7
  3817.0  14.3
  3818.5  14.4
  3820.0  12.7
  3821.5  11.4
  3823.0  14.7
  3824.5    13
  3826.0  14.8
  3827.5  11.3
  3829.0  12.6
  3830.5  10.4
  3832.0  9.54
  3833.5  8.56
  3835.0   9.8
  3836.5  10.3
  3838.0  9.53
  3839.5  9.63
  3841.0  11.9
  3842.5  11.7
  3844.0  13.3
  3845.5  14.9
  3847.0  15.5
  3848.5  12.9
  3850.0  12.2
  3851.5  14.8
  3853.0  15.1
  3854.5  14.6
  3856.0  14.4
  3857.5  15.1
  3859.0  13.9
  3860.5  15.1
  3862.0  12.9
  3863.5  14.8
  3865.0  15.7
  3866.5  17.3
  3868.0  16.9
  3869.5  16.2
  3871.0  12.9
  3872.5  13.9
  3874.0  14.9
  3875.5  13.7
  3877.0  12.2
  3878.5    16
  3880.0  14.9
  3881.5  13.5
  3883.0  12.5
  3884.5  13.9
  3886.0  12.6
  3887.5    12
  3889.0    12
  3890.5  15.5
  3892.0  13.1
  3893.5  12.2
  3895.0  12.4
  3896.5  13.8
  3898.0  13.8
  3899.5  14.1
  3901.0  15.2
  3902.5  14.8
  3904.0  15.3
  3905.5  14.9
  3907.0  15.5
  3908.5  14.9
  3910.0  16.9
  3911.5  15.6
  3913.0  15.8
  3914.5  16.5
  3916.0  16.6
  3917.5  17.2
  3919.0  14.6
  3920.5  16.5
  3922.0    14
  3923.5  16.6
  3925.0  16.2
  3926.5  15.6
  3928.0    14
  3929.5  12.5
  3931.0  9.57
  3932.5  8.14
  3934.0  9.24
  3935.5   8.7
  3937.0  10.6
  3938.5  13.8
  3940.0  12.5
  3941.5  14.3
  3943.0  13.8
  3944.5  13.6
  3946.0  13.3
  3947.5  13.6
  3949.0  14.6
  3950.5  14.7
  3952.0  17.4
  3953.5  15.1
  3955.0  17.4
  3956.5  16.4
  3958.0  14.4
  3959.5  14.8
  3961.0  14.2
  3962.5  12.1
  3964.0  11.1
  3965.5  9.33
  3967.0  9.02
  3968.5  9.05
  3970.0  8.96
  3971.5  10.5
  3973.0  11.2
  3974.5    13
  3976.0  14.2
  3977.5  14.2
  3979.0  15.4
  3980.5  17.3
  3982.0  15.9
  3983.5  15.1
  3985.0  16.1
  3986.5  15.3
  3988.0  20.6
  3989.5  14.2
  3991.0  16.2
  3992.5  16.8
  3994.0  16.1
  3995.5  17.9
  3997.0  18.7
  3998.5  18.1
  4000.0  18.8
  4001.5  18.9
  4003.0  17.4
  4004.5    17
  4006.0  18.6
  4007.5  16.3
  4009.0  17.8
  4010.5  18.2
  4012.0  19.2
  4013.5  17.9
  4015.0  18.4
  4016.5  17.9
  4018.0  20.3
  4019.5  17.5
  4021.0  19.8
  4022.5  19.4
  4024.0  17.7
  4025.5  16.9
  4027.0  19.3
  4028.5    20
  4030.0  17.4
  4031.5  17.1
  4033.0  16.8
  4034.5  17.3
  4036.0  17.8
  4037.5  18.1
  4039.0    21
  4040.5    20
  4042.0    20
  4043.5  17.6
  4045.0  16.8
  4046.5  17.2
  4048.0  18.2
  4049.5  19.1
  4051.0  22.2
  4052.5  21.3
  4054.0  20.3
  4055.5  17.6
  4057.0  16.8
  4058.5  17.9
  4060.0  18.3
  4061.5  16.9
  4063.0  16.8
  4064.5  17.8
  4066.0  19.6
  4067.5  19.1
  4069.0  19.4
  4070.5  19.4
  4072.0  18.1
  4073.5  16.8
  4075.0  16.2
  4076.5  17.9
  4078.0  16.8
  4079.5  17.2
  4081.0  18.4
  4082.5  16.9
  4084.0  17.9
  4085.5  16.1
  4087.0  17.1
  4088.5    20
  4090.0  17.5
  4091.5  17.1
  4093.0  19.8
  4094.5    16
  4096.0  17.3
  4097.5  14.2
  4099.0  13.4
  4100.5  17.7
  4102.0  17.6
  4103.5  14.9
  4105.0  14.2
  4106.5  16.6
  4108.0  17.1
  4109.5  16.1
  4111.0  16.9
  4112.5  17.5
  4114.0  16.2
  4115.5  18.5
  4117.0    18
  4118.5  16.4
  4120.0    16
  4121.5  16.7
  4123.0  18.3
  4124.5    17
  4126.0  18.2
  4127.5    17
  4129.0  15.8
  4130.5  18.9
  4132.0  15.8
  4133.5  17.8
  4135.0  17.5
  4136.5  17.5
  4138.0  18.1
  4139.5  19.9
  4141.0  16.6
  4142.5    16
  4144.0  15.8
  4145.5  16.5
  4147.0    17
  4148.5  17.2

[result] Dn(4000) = 1.4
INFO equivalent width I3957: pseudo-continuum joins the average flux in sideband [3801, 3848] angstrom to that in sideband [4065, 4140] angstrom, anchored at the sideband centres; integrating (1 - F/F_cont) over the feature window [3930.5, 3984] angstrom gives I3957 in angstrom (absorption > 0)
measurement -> 7.00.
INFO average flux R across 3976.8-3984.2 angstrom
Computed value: 15.6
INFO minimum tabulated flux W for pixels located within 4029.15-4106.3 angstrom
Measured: 13.4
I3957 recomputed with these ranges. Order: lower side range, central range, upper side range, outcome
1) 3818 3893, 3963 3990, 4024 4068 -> 5.3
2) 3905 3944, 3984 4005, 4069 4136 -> -2.8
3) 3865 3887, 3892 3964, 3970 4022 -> 5.7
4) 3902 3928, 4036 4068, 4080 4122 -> -4.1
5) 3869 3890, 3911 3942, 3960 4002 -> 0.7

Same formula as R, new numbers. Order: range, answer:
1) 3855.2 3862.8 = 14.3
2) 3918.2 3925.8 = 15.6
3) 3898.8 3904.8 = 14.9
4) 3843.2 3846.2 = 14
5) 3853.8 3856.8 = 14.5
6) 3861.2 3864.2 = 13.9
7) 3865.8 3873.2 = 15.4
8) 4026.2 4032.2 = 18.4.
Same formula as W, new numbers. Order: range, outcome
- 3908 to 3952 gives 8.14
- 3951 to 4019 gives 8.96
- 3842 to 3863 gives 11.7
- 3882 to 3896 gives 12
